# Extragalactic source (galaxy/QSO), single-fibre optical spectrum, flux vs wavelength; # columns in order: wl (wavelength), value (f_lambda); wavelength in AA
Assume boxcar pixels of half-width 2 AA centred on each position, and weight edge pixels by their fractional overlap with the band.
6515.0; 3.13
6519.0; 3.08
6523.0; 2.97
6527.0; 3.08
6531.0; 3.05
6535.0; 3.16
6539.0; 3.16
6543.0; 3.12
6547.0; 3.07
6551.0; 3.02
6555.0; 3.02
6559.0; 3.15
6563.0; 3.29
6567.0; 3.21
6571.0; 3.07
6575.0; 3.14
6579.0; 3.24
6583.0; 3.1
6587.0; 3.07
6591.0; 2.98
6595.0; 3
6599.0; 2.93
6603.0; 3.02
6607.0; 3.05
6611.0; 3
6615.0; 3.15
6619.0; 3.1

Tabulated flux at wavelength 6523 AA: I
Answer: 2.97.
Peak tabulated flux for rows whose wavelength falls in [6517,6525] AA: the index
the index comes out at 3.08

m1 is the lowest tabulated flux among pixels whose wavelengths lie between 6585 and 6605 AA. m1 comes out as 2.93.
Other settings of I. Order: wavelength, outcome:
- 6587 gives 3.07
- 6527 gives 3.08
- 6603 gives 3.02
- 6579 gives 3.24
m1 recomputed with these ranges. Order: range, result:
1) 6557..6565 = 3.15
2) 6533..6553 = 3.02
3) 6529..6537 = 3.05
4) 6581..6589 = 3.07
